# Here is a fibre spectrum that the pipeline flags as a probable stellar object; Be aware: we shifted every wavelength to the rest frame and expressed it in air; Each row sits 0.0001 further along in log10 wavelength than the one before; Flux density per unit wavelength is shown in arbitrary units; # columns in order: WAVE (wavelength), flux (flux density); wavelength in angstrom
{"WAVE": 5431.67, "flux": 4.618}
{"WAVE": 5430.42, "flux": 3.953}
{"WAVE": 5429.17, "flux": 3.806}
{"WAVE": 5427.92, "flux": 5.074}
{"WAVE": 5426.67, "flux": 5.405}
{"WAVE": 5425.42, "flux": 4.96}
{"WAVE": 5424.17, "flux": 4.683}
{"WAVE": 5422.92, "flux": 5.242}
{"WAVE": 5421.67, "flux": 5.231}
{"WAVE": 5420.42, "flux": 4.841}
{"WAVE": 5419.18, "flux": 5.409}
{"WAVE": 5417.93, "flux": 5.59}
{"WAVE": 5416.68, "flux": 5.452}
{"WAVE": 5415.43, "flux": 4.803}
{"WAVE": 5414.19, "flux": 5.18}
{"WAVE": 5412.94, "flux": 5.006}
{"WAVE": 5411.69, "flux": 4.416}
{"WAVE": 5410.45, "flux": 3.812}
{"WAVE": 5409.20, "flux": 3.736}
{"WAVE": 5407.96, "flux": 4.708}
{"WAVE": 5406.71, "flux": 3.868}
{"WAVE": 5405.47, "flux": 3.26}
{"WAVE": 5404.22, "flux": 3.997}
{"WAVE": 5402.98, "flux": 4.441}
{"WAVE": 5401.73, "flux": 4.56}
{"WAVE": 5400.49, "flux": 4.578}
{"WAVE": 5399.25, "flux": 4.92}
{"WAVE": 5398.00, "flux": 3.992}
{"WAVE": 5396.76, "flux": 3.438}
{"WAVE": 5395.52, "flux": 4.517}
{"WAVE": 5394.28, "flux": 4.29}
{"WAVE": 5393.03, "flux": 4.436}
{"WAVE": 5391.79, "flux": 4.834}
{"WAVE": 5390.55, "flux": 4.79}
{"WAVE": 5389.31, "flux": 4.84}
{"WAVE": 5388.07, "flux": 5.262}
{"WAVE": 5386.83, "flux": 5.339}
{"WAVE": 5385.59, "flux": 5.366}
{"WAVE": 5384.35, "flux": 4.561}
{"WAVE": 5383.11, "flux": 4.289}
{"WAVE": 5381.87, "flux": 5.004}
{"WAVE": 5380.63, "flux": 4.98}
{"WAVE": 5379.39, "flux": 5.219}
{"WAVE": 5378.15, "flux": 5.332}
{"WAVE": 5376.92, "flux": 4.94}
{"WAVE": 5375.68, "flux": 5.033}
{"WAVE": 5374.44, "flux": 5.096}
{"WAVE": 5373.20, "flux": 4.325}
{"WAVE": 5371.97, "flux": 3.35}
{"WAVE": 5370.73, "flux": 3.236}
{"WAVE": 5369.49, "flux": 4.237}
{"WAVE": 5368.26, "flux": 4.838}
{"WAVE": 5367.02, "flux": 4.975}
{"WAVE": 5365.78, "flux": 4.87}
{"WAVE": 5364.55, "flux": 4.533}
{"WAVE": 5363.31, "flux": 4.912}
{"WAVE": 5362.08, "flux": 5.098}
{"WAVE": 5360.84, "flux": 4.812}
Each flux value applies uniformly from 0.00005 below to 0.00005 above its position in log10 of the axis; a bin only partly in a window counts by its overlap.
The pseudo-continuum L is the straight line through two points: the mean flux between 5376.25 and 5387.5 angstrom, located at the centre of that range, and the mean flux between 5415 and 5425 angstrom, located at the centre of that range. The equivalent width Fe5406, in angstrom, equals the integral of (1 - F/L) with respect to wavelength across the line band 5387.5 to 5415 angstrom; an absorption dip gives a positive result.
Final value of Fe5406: 3.7 angstrom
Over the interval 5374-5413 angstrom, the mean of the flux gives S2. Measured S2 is 4.58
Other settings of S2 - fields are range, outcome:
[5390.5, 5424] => 4.57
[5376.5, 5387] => 4.99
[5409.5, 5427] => 4.97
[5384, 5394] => 4.92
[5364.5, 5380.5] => 4.63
